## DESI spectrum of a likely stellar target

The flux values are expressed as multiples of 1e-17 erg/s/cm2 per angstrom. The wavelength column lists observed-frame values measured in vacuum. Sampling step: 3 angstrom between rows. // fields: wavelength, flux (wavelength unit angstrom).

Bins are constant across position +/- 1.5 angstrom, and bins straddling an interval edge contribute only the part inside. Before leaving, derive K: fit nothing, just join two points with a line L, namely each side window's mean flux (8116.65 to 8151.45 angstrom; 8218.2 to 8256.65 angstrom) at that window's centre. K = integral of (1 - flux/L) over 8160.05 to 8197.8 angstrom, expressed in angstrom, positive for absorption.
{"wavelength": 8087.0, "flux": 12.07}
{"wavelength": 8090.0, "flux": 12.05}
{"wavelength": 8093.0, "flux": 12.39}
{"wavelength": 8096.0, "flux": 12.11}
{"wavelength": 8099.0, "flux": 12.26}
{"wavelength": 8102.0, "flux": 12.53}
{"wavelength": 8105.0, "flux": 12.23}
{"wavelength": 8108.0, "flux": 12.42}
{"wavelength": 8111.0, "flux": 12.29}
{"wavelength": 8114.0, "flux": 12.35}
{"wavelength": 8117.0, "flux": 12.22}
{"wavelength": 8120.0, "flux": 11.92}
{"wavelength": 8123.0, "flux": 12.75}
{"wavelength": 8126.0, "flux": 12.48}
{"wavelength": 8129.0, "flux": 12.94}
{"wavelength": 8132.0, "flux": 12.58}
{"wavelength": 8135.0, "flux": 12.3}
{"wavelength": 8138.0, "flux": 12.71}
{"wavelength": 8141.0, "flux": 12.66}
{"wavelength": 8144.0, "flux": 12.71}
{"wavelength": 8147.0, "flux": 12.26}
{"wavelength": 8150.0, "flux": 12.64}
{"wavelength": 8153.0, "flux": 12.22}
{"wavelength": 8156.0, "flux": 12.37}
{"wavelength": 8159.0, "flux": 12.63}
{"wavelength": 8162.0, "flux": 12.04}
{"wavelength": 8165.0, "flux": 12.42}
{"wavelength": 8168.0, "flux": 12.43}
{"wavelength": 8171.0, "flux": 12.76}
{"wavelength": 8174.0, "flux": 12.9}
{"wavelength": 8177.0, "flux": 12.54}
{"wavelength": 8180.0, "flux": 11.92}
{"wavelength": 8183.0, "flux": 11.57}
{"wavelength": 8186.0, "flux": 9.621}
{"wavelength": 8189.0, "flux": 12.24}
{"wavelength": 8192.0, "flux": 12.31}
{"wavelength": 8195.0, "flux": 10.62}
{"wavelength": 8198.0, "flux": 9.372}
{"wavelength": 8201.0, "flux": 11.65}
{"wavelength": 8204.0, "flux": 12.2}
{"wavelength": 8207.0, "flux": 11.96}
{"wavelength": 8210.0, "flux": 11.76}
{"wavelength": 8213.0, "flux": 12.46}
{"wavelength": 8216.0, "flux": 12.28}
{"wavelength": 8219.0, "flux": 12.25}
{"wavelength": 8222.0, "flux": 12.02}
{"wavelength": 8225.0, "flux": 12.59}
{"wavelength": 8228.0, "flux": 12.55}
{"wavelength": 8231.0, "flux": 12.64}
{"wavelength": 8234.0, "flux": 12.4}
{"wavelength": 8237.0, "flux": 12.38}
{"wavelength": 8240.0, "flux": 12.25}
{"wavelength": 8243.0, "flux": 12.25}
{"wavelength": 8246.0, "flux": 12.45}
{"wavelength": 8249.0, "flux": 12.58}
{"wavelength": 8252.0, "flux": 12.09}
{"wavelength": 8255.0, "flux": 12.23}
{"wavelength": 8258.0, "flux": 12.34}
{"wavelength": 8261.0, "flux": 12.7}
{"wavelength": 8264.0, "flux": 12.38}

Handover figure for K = 1.8 angstrom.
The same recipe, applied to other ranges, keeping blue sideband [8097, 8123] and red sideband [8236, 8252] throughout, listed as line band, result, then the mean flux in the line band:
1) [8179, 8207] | 2.3 angstrom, 11.3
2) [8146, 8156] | 0.0 angstrom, 12.4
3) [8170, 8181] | -0.2 angstrom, 12.5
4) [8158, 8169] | 0.0 angstrom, 12.4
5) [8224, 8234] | -0.2 angstrom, 12.6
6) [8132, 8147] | -0.3 angstrom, 12.6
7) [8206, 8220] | 0.2 angstrom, 12.1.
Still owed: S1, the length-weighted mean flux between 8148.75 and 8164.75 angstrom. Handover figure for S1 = 12.4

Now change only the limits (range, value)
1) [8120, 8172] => 12.5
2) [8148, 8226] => 12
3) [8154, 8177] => 12.5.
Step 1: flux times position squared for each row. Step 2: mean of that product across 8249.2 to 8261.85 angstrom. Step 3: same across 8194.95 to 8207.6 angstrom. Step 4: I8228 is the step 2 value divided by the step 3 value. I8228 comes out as 1.1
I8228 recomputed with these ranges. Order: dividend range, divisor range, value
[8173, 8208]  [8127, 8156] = 0.93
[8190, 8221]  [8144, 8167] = 0.96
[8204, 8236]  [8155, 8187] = 1.02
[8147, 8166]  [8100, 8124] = 1.01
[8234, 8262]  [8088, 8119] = 1.04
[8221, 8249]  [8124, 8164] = 1.01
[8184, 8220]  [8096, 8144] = 0.95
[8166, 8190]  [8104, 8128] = 0.99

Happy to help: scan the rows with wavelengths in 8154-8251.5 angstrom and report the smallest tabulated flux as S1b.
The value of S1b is 9.372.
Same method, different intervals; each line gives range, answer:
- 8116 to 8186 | 9.621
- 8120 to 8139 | 11.92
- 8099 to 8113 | 12.23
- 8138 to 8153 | 12.22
